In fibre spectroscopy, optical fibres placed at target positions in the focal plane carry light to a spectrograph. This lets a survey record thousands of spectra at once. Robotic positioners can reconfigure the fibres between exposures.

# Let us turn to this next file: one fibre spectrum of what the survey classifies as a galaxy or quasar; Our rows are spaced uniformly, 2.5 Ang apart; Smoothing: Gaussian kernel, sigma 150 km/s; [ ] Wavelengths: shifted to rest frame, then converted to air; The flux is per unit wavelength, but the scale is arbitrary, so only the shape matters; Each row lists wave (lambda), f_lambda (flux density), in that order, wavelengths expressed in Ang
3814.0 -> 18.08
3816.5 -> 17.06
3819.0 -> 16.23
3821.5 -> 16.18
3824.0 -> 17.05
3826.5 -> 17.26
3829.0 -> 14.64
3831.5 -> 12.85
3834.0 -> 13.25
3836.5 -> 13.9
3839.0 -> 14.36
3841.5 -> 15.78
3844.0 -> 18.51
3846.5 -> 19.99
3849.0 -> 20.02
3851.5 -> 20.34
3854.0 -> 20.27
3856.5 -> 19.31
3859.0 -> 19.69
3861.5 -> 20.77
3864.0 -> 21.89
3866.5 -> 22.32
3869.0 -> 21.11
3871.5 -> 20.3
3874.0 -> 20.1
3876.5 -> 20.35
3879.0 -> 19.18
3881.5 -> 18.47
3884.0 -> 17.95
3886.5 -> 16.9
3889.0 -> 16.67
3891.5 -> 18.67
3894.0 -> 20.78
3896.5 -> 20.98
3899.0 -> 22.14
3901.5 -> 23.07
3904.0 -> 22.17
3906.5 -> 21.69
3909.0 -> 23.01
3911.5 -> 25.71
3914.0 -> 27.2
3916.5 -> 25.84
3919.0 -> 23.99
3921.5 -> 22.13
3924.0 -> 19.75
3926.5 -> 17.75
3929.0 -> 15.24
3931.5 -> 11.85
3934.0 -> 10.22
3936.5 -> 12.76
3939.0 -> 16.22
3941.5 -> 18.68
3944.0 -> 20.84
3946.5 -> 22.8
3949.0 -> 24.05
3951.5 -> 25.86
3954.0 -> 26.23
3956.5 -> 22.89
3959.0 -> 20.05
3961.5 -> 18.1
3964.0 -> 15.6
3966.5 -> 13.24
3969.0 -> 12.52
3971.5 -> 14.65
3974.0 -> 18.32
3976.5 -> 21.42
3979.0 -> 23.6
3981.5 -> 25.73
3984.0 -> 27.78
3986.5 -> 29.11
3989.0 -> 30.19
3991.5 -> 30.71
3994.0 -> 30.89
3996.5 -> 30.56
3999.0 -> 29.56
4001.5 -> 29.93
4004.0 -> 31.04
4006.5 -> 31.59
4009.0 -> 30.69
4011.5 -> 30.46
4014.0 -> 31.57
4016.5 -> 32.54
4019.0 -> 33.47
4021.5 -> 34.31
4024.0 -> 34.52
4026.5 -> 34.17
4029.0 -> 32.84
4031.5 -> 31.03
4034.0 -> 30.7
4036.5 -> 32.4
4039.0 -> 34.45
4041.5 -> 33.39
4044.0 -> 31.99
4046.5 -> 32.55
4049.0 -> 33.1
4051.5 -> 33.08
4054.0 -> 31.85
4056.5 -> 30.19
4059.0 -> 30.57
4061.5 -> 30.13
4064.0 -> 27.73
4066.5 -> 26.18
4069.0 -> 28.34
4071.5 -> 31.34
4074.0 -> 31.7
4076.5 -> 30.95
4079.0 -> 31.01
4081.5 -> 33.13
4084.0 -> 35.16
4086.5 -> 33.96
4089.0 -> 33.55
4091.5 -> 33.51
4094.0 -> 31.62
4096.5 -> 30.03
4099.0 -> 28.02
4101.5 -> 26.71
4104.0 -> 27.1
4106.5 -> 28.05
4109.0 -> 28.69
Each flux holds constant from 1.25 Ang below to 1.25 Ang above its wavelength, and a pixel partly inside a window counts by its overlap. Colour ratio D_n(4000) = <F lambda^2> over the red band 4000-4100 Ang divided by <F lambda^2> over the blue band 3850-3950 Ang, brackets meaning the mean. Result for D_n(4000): 1.71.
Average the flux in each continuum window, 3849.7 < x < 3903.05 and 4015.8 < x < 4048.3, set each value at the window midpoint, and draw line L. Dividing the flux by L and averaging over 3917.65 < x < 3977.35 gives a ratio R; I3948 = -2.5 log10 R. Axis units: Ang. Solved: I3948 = 0.36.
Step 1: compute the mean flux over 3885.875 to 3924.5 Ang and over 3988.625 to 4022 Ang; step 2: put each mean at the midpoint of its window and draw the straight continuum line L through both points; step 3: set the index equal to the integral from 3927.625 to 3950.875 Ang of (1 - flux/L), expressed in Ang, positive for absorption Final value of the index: 7.4 Ang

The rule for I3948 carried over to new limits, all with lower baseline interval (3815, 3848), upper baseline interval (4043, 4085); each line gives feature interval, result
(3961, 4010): 0.06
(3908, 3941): 0.13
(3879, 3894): 0.08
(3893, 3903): -0.08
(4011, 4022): -0.16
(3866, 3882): -0.09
